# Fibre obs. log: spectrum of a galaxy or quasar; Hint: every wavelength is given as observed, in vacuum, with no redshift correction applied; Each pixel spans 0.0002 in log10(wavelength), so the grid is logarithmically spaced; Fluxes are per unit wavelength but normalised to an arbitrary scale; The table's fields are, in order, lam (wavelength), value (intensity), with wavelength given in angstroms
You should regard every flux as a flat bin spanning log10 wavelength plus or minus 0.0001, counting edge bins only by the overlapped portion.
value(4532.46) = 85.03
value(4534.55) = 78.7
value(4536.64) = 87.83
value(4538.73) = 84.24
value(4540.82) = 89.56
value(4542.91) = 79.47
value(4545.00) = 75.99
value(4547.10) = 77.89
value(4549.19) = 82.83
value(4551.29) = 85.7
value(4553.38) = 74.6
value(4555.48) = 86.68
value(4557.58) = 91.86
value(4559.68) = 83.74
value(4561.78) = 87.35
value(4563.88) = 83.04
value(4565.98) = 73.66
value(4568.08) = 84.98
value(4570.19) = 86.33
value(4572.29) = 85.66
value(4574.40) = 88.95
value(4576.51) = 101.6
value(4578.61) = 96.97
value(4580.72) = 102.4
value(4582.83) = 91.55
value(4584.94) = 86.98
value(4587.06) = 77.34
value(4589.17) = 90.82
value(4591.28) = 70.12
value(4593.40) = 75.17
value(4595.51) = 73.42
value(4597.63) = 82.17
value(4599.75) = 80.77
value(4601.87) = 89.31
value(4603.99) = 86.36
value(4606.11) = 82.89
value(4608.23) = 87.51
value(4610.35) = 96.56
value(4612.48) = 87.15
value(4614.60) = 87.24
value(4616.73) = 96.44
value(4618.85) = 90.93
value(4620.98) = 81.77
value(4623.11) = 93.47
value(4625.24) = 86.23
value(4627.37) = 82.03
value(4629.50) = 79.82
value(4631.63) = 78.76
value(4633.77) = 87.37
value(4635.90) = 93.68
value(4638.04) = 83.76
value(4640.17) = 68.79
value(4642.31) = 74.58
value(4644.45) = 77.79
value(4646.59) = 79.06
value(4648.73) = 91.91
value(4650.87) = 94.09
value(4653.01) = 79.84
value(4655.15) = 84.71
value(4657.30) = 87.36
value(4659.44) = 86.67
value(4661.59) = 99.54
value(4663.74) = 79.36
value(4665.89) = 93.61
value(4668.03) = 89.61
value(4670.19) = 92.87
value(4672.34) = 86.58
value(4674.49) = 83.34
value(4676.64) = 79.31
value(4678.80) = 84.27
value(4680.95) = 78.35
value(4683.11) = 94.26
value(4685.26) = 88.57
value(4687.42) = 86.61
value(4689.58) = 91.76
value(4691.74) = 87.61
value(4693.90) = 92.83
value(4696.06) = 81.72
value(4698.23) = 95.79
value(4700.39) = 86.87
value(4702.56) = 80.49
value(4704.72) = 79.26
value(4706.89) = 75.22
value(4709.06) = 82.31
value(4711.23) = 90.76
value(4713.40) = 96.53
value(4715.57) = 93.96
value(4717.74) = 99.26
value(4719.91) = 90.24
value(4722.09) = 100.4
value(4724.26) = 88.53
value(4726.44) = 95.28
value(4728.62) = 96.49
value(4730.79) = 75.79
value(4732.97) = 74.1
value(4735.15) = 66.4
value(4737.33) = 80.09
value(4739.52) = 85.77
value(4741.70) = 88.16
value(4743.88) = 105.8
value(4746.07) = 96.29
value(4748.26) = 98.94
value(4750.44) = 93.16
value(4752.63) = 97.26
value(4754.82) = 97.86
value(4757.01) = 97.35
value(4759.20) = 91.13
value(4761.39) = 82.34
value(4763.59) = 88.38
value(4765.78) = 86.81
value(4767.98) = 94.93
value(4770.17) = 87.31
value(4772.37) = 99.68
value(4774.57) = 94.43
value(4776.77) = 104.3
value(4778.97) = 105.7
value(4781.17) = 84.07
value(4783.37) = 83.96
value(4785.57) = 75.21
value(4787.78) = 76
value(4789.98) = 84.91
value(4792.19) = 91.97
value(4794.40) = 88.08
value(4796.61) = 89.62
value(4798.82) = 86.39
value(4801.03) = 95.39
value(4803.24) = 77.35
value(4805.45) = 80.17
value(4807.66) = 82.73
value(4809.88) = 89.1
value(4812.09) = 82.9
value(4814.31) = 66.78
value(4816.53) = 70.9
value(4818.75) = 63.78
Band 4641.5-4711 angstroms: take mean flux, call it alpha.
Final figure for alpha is 85.9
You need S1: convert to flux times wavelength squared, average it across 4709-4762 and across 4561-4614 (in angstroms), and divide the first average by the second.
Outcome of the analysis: 1.13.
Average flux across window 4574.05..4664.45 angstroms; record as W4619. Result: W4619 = 85.9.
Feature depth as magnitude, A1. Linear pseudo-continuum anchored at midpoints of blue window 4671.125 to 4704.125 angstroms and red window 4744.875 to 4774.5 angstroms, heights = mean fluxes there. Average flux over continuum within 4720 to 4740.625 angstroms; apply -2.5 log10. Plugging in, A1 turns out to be 0.07 mag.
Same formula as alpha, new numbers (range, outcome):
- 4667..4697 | 87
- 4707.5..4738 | 87.8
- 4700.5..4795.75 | 89.4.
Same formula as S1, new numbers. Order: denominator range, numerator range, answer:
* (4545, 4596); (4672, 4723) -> 1.09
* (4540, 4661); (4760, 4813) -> 1.12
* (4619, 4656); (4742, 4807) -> 1.15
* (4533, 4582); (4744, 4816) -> 1.14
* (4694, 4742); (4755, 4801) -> 1.06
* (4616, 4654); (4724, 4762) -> 1.11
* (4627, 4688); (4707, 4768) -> 1.10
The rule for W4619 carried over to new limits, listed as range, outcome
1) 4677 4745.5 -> 87.5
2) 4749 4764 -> 92.8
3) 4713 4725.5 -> 94.7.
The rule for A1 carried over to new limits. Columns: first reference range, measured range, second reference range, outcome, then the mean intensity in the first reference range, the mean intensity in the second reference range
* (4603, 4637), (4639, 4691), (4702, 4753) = 0.03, 87.4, 88.7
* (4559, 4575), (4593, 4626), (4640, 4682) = -0.02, 84.1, 84.9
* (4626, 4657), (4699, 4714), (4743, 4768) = 0.06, 82.7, 94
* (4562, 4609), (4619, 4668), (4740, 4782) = 0.04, 85.4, 94.4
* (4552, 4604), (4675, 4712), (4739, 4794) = 0.04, 85.3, 91.7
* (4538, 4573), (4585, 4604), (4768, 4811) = 0.05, 83.1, 88.4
